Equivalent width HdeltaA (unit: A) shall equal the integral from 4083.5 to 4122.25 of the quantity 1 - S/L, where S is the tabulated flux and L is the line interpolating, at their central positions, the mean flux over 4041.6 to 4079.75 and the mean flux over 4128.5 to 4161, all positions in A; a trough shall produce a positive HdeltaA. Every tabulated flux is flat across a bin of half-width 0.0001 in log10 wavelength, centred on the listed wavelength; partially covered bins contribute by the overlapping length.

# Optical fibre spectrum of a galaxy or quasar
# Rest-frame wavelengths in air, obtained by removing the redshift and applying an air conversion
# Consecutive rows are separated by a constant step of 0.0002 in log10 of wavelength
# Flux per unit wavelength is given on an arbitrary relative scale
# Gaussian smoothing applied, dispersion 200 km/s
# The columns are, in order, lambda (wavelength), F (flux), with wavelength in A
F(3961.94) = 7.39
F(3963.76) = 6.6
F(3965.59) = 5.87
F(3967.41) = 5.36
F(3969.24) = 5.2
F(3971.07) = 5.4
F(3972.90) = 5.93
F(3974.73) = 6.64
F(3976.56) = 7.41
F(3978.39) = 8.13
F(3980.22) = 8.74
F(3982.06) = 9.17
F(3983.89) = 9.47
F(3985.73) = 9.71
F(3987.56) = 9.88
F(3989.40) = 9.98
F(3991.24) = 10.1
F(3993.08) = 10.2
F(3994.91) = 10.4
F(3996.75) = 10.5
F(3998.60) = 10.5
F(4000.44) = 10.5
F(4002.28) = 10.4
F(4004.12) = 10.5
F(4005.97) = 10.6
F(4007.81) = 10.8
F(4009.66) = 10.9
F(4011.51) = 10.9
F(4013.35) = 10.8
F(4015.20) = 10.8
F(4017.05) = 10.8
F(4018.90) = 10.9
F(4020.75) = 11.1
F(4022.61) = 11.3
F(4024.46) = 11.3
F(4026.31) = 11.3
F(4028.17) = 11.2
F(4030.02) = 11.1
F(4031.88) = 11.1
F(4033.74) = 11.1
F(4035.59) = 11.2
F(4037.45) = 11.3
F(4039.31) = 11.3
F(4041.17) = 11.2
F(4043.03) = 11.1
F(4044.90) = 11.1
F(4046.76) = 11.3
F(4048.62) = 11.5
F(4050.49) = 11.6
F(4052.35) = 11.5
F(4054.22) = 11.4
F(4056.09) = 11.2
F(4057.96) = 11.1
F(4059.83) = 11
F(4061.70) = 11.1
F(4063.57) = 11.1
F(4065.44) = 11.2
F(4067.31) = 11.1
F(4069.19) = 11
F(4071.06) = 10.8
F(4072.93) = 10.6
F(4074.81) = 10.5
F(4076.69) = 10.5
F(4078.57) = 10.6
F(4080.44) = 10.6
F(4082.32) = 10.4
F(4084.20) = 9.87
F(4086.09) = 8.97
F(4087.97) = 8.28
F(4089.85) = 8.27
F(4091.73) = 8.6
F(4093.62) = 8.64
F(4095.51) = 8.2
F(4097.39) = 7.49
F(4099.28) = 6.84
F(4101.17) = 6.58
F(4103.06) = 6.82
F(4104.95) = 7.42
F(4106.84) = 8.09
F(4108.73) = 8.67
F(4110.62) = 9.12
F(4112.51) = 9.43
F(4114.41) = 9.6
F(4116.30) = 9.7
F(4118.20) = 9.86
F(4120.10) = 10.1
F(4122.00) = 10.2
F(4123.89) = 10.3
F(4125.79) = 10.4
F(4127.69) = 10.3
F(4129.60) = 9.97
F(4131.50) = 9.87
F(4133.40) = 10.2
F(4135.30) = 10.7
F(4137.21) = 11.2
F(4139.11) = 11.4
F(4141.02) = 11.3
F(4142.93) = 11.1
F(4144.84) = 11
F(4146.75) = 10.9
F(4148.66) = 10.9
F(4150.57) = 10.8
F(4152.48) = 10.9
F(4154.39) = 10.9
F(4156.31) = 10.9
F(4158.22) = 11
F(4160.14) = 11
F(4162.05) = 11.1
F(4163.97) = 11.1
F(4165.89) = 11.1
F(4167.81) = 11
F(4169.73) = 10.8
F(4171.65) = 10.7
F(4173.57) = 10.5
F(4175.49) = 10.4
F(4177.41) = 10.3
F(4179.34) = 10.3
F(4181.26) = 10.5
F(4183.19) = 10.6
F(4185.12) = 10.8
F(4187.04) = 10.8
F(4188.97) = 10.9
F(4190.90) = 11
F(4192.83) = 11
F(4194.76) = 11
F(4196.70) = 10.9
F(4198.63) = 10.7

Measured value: 8.4 A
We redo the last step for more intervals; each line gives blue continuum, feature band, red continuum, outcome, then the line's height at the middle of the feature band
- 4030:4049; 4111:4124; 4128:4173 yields 1.3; 11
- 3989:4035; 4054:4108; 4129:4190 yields 6.1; 10.8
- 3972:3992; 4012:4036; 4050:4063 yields -2.3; 10.1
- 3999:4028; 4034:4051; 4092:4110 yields -2.5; 9.82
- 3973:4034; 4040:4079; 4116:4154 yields -2.7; 10.4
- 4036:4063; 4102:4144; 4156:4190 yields 4.4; 11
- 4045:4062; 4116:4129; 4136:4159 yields 1.1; 11.1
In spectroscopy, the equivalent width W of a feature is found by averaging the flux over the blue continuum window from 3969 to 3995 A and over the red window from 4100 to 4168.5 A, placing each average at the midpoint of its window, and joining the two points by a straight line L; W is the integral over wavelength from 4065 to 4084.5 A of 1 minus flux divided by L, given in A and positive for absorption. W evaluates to -2.5 A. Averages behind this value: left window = 8.45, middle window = 10.7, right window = 10.1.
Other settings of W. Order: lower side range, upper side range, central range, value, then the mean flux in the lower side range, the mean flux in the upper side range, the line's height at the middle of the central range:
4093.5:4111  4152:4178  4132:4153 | -2.6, 7.7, 10.8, 9.72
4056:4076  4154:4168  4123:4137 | 0.9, 11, 11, 11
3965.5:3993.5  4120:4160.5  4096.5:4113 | 3.8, 7.97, 10.7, 10.1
